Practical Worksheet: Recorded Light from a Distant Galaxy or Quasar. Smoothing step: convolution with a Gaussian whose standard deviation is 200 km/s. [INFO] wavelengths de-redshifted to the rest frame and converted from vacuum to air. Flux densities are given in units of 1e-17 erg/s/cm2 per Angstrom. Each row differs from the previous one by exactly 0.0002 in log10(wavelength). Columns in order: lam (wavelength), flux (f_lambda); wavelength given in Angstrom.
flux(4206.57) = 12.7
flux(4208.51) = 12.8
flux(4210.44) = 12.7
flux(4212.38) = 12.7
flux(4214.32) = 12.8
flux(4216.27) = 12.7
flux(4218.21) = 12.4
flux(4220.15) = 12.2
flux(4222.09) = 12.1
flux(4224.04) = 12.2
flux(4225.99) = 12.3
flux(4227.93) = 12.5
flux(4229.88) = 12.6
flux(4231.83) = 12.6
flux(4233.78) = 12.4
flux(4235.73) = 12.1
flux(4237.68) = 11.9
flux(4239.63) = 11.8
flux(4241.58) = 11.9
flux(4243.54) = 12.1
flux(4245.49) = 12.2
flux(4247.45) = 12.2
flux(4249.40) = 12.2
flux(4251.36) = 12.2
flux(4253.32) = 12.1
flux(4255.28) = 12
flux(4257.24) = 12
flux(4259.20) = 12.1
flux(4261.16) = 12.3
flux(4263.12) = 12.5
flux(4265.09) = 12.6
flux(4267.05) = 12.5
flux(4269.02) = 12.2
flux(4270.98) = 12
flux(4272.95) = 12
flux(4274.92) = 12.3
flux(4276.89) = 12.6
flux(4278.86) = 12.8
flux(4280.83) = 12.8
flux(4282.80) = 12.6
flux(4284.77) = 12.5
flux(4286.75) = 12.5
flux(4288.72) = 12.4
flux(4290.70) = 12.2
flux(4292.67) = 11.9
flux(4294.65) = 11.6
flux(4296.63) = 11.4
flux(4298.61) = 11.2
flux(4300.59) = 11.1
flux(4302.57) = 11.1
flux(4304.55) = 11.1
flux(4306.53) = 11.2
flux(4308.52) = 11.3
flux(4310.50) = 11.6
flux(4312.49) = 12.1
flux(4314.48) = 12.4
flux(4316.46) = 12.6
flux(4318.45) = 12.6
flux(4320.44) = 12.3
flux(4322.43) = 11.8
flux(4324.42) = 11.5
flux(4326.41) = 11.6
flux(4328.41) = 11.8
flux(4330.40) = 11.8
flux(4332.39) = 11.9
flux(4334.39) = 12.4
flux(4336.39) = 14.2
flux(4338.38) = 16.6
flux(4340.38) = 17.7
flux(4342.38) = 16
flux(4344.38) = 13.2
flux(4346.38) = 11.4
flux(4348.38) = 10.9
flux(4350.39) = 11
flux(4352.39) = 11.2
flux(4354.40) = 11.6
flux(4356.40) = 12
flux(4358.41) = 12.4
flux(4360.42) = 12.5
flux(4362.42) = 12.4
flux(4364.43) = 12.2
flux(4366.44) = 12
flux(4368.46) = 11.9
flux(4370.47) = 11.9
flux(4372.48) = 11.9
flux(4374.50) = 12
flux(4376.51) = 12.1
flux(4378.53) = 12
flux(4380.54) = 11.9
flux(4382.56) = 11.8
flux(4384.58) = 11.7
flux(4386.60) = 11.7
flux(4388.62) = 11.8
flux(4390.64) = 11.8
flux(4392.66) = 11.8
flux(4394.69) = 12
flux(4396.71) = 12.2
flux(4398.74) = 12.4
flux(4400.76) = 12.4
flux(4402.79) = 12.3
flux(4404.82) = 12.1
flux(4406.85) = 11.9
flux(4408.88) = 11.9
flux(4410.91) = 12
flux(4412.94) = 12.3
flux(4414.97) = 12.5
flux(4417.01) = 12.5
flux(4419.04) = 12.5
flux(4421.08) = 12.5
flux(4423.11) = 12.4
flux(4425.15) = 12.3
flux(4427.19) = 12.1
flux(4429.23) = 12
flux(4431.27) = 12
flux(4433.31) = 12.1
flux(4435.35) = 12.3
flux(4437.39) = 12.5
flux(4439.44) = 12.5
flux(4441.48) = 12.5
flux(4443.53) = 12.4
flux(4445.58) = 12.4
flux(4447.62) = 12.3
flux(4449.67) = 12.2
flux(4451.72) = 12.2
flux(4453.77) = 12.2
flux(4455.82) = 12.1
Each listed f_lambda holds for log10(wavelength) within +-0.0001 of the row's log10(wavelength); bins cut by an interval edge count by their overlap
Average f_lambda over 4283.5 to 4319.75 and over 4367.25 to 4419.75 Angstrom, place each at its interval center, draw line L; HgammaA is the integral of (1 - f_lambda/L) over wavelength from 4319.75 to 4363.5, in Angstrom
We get -2.6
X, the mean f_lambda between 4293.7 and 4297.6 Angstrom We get 11.5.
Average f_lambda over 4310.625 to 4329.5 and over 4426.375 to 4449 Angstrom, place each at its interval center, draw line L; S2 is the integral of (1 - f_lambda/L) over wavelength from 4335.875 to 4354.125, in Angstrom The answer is -2.08 Angstrom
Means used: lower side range 12.1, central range 13.5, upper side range 12.3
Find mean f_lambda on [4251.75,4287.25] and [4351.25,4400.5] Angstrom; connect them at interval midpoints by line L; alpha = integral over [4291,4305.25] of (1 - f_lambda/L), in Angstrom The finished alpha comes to 1.0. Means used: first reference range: 12.4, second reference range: 12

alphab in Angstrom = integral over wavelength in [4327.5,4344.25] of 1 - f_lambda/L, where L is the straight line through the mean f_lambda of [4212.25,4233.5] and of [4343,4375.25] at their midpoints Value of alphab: -2.8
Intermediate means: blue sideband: 12.4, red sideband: 12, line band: 14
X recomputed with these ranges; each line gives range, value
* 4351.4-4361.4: 11.9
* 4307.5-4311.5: 11.4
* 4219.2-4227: 12.2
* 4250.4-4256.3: 12.1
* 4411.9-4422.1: 12.5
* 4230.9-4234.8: 12.5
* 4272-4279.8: 12.4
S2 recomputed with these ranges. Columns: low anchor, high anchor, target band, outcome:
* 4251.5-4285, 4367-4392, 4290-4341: -0.4 Angstrom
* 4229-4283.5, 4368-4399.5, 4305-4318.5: 0.3 Angstrom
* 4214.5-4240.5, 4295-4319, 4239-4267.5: -0.2 Angstrom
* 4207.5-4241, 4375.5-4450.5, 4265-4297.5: 0.1 Angstrom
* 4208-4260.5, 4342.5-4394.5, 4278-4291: -0.4 Angstrom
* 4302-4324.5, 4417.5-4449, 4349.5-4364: 0.1 Angstrom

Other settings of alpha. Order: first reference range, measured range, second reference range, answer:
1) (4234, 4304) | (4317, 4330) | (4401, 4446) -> 0.2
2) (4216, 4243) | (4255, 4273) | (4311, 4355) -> 0.2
